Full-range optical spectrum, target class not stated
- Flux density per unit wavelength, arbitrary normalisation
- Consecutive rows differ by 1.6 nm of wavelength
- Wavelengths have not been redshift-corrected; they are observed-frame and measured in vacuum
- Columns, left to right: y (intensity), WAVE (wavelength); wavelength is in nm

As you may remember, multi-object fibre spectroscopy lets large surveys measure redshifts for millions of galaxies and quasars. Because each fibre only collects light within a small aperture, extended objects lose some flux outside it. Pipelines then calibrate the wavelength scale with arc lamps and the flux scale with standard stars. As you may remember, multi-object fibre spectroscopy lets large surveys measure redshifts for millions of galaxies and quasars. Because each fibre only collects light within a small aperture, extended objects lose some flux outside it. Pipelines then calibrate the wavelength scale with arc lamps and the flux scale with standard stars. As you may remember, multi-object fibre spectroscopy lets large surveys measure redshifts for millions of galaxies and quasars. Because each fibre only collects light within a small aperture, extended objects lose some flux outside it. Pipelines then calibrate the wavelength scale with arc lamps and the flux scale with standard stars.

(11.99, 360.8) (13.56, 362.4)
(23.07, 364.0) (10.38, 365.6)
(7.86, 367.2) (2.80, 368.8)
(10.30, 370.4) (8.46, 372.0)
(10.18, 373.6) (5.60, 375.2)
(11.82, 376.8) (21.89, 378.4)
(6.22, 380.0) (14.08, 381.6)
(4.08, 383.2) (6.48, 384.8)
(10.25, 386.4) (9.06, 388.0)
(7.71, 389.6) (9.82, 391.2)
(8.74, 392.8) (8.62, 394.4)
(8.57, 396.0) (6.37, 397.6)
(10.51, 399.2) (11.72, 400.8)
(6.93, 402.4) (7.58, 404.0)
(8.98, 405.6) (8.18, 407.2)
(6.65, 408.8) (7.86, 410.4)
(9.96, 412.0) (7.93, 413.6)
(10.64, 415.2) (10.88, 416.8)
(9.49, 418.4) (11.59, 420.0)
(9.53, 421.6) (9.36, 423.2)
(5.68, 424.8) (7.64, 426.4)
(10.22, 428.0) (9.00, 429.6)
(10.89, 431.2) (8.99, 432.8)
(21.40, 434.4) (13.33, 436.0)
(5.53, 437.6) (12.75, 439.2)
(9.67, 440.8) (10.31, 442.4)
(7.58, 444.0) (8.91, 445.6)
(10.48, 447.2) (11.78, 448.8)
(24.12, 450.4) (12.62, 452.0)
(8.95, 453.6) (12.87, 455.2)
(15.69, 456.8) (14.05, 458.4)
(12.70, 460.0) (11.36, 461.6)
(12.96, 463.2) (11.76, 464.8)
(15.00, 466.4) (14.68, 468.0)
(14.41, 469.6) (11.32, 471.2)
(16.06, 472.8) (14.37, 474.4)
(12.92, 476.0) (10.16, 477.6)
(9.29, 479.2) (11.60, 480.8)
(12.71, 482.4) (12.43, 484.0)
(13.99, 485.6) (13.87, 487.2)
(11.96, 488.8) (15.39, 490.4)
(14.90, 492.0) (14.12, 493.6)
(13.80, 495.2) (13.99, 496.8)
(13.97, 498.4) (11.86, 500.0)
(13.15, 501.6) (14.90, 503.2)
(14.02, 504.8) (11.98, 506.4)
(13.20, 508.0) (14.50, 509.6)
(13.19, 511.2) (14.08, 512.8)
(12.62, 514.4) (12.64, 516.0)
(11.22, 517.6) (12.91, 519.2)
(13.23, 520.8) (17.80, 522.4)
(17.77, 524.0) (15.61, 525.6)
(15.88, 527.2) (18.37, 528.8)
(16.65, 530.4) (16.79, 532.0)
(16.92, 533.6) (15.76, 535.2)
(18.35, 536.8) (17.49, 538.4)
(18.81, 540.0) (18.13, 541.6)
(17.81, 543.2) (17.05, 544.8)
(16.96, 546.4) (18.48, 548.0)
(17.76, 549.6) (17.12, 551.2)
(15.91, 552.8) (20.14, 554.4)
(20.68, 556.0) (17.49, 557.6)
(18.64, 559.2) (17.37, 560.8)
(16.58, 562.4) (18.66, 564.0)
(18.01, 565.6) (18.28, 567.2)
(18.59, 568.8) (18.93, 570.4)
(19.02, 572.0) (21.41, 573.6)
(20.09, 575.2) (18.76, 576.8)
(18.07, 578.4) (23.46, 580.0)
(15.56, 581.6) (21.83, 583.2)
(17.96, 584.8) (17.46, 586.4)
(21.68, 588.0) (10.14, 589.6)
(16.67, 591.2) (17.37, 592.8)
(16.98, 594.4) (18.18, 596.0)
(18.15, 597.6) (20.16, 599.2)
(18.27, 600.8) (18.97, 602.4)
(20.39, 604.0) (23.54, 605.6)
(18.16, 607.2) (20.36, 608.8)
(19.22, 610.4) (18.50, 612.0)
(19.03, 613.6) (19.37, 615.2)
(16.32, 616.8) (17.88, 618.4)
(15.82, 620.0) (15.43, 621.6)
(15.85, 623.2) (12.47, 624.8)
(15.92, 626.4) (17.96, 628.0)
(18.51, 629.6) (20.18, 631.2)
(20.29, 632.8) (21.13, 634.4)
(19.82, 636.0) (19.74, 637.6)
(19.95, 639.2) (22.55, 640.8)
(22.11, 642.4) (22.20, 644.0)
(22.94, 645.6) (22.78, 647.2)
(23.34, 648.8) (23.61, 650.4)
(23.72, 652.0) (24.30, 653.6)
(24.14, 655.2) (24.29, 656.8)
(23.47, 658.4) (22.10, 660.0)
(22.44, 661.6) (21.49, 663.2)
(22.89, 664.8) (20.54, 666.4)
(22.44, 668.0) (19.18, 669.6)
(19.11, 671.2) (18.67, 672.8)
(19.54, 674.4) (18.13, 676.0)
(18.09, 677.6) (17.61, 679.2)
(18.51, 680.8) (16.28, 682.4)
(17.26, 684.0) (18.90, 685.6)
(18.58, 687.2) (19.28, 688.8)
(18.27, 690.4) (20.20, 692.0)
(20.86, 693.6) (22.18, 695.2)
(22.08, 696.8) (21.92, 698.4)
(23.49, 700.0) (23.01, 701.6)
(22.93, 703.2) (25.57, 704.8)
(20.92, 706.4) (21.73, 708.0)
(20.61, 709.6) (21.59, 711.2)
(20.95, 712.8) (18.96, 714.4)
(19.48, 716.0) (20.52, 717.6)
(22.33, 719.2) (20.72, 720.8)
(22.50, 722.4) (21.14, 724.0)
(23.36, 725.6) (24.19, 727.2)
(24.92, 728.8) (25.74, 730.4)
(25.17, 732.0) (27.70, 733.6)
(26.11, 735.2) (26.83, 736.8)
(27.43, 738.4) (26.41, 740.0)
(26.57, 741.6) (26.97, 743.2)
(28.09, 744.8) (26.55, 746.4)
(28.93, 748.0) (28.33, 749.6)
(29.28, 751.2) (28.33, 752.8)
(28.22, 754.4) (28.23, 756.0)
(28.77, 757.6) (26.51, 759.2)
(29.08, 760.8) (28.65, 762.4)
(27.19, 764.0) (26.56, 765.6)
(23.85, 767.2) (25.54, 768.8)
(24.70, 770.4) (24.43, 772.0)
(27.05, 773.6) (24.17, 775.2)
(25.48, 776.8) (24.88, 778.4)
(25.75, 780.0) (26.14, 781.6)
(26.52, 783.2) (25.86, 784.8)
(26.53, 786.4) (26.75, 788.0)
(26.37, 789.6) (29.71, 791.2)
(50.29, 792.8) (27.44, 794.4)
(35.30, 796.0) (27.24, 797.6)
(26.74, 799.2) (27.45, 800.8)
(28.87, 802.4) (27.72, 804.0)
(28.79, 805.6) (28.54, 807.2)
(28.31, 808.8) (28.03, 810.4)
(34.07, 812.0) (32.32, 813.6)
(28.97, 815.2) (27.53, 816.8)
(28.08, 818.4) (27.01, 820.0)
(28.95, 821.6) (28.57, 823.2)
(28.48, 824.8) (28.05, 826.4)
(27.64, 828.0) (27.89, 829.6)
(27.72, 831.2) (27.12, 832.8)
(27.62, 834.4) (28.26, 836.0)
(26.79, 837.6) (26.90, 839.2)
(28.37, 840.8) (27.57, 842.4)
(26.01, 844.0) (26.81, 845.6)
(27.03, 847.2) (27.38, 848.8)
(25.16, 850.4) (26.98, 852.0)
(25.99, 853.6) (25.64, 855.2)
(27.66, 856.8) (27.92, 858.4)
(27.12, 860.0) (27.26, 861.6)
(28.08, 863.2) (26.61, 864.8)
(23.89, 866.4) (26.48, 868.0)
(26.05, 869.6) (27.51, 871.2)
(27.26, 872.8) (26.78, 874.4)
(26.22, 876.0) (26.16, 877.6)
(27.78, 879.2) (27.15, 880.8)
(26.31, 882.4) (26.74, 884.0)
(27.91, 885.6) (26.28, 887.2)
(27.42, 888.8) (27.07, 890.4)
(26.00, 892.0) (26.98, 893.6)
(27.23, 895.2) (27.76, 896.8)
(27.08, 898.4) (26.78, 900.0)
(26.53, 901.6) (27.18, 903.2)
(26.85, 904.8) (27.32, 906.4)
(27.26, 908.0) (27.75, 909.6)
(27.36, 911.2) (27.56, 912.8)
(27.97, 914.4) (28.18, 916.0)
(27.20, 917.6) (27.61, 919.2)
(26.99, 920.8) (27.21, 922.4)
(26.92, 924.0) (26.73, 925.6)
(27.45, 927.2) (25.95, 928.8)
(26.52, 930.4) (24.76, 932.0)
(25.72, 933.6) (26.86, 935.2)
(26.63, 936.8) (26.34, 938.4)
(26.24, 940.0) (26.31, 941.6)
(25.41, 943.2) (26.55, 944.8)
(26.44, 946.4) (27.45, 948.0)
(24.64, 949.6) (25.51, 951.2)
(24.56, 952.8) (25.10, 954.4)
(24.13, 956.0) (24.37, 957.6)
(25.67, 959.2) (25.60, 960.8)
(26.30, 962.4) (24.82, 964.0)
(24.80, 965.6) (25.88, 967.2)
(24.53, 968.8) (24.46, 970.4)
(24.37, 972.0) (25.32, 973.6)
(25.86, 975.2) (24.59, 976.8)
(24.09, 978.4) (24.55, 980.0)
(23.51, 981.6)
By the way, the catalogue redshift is 0.21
